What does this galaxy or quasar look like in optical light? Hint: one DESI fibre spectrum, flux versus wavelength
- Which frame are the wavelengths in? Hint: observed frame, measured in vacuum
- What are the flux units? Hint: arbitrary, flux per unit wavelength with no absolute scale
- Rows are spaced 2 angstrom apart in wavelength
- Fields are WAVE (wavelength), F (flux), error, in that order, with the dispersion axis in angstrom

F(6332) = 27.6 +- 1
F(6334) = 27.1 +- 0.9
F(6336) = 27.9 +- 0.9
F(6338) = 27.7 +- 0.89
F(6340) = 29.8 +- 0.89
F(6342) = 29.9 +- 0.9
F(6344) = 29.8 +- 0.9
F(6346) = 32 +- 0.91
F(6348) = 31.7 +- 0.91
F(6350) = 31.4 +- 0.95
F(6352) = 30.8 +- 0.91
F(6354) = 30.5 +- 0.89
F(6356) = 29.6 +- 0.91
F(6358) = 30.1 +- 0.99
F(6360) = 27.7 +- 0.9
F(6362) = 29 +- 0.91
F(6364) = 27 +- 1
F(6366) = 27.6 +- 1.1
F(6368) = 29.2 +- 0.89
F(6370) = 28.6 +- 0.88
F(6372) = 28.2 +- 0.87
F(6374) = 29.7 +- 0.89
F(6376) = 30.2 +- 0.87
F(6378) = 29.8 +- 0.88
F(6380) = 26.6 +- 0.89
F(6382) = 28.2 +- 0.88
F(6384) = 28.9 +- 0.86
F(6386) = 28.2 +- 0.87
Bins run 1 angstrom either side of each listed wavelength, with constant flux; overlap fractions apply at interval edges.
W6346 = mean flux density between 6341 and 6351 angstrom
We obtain 31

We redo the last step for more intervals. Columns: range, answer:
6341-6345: 29.9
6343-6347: 30.9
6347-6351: 31.5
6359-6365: 27.9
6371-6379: 29.5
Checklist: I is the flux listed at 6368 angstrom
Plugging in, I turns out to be 29.2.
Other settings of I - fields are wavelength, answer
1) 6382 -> 28.2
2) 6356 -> 29.6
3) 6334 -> 27.1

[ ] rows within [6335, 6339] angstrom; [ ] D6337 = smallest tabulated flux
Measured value 27.7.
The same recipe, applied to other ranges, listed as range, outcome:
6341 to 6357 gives 29.6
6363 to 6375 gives 27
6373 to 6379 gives 29.7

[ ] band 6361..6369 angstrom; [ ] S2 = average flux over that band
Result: 28.2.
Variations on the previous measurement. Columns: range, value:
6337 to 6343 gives 29.1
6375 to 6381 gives 28.9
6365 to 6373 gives 28.4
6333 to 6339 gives 27.6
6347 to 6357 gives 30.8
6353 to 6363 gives 29.4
